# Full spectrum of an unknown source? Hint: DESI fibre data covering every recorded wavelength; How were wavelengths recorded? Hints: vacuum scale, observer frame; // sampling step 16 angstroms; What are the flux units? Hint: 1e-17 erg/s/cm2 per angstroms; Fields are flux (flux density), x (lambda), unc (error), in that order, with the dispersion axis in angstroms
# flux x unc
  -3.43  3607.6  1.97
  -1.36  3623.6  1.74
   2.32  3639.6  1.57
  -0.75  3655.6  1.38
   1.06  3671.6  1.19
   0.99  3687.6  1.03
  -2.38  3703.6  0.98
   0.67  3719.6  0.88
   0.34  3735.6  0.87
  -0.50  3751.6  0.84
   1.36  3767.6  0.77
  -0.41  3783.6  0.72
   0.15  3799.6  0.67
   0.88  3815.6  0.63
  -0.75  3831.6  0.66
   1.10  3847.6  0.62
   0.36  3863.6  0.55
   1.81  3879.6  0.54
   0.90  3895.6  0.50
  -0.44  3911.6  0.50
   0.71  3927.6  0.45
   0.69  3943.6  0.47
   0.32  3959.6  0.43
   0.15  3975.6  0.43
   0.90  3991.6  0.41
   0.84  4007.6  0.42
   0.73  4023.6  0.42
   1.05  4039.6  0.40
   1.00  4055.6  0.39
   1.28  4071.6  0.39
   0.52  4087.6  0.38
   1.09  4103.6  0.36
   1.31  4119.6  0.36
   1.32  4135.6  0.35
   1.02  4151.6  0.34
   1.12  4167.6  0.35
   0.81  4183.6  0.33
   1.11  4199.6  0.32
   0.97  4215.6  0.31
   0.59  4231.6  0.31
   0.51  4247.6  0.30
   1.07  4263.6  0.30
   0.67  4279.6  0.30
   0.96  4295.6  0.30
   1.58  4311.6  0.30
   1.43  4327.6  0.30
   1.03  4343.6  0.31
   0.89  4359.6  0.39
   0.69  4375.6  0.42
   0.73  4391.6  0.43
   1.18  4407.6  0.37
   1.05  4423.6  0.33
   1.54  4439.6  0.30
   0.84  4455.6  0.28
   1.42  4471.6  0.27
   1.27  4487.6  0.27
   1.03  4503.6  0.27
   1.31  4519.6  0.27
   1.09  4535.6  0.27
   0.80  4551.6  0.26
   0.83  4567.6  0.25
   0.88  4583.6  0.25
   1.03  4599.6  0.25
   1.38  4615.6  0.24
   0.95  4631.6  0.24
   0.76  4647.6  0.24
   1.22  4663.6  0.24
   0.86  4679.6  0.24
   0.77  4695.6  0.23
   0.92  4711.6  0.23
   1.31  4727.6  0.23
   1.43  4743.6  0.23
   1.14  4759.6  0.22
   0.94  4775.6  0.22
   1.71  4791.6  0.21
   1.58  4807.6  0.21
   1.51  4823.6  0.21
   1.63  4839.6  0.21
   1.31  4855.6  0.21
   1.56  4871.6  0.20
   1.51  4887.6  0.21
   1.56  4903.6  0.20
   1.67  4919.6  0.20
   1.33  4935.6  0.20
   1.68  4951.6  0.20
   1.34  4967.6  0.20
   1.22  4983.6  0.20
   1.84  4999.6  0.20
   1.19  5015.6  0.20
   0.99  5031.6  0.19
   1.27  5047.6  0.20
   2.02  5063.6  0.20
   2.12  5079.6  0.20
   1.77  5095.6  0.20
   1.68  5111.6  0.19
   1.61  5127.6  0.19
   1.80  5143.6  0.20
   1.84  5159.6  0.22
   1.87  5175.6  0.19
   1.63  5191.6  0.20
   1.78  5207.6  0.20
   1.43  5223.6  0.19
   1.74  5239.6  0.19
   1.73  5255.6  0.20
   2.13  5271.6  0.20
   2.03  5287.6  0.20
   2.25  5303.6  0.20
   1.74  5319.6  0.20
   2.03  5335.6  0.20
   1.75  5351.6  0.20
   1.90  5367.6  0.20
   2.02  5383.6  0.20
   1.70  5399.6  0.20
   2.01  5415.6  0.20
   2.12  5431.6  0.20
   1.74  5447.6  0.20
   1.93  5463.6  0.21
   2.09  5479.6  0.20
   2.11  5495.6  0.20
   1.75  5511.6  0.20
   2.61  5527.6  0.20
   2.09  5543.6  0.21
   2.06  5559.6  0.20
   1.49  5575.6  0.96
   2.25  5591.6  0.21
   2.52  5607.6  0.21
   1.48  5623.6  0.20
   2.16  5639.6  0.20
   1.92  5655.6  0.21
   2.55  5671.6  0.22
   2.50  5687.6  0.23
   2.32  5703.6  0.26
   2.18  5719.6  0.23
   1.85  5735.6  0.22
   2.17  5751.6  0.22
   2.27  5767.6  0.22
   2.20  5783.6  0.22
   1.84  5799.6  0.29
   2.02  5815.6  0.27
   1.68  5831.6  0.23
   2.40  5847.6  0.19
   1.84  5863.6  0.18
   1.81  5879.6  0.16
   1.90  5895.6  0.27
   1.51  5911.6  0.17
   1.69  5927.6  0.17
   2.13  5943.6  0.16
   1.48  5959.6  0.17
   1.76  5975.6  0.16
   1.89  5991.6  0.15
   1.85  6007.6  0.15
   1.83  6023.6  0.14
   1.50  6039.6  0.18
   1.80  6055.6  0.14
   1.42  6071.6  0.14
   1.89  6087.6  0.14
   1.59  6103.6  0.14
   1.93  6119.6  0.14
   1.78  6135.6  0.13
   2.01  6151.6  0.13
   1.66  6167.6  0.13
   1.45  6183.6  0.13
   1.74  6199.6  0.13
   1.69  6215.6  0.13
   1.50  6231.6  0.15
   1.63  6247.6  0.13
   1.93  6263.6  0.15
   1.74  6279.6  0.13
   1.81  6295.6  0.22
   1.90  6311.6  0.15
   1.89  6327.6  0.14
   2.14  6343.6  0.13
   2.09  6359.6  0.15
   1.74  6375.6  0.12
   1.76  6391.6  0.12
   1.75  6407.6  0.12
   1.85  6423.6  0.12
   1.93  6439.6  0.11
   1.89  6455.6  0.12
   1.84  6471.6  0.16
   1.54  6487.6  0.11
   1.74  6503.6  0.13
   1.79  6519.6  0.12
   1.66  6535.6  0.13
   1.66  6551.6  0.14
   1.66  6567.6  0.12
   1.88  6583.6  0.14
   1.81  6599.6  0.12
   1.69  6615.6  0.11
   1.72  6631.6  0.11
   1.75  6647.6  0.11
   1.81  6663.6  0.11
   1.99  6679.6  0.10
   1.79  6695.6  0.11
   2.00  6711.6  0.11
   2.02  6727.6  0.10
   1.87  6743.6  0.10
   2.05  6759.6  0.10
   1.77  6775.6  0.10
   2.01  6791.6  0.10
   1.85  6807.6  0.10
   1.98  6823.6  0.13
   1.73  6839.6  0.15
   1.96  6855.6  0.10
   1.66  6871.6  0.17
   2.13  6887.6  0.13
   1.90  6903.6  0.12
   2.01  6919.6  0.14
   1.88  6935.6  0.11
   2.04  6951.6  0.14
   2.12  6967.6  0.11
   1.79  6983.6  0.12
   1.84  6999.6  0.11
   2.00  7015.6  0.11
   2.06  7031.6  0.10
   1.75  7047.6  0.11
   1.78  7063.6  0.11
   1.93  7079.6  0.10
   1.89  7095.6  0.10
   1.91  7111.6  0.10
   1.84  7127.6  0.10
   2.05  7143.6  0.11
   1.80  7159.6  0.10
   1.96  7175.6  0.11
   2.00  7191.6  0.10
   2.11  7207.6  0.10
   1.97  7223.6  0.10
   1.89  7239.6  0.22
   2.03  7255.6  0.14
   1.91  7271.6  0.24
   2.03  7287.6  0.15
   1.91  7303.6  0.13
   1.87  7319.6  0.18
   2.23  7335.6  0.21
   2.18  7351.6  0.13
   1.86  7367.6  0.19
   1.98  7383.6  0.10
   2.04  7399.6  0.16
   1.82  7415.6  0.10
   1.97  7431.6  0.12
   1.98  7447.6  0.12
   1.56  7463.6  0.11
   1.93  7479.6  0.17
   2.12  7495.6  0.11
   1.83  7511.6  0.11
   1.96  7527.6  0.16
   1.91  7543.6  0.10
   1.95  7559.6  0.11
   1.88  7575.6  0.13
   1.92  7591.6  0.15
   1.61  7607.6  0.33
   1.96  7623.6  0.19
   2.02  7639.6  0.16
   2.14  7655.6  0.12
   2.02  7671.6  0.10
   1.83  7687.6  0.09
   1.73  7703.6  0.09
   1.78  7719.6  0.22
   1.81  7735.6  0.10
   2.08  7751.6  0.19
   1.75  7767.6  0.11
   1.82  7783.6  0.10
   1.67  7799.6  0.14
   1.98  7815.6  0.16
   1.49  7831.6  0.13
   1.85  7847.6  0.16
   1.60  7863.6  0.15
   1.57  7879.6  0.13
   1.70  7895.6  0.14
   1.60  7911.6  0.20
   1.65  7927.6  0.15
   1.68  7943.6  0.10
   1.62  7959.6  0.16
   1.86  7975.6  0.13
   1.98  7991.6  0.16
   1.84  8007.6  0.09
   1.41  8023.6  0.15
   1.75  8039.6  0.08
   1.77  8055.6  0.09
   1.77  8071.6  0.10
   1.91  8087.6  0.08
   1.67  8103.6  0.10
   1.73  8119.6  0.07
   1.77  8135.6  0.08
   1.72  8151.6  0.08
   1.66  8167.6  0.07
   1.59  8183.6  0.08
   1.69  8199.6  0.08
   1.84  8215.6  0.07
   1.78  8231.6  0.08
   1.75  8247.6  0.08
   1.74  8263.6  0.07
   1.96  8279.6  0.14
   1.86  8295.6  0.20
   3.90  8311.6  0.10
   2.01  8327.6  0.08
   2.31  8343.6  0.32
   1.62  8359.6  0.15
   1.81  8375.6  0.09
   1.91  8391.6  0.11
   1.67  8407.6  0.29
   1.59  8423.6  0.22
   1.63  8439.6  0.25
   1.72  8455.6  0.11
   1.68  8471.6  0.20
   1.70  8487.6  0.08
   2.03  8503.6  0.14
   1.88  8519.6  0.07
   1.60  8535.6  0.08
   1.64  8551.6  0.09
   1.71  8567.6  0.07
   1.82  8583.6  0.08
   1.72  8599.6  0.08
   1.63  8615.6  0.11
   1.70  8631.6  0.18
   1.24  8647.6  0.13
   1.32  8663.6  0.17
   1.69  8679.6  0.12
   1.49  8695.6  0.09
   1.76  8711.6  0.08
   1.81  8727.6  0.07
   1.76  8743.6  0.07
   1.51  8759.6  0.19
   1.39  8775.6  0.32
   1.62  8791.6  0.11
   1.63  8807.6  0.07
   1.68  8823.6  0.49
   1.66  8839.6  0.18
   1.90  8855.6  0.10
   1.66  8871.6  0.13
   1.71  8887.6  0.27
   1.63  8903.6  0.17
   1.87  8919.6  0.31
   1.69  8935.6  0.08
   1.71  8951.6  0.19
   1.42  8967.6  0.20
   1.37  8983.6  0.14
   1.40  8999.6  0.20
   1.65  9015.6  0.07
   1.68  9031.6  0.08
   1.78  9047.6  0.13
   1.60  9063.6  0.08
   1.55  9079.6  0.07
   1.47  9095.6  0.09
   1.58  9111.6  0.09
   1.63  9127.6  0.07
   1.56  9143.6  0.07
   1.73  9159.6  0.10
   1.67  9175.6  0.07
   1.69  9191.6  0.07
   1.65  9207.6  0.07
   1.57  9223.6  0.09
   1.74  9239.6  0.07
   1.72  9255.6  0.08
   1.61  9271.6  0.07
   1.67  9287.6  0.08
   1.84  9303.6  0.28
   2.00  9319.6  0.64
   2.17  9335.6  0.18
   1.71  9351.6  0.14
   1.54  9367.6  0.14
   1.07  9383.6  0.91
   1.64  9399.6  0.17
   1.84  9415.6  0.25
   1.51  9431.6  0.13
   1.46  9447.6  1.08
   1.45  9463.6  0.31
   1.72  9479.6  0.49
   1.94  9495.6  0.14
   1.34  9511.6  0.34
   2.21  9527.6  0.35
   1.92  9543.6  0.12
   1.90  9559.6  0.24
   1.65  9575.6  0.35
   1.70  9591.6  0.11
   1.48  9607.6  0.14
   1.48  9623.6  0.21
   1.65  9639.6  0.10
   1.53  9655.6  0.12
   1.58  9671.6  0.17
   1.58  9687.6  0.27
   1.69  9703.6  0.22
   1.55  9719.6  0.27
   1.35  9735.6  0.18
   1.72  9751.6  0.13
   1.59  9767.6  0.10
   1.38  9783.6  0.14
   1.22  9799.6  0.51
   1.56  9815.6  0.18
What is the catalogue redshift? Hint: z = 0.27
